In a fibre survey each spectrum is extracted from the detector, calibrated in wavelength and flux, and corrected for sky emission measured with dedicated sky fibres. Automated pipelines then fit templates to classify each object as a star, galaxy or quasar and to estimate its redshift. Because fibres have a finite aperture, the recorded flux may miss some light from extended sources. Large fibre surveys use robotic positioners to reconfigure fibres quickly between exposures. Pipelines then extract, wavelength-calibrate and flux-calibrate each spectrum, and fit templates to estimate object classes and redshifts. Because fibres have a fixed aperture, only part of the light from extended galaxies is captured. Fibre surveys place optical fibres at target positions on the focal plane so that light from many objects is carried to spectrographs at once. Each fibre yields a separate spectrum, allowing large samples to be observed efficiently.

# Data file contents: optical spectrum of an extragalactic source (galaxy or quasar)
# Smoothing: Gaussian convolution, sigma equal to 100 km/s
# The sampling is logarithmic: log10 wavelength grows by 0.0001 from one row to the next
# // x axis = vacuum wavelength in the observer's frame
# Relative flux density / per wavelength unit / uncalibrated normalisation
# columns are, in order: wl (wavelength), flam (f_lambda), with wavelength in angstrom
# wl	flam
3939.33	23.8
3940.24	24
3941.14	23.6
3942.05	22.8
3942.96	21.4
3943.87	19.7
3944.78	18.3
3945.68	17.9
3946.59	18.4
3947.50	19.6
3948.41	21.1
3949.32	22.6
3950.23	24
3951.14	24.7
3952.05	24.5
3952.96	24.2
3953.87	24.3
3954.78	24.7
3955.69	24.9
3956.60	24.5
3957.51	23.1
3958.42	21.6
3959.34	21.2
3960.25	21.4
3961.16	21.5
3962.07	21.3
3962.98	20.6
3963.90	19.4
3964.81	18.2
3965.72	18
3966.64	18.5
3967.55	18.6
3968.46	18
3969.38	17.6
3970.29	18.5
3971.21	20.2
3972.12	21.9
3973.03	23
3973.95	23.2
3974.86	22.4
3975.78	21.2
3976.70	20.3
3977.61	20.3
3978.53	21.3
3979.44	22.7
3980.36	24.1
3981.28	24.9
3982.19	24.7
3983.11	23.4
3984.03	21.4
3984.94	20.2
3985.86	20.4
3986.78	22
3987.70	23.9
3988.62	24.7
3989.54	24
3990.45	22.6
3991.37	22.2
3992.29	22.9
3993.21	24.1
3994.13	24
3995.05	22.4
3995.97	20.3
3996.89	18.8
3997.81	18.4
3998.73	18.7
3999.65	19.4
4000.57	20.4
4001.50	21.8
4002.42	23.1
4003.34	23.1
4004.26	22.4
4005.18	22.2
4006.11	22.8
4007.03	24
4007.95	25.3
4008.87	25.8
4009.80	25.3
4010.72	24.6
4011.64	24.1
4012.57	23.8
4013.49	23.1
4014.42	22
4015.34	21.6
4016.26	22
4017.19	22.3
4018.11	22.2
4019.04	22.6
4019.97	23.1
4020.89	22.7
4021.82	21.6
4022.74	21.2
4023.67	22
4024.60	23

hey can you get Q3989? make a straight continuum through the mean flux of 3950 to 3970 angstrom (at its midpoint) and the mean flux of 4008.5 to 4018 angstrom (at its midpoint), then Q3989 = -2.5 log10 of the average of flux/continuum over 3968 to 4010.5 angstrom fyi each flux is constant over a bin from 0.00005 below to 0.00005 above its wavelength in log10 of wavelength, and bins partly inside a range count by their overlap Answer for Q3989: 0.02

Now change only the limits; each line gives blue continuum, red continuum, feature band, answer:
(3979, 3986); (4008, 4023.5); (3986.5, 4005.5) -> 0.05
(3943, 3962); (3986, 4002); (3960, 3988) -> 0.04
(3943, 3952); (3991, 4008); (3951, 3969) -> -0.02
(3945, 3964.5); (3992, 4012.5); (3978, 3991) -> -0.03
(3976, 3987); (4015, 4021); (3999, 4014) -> -0.04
